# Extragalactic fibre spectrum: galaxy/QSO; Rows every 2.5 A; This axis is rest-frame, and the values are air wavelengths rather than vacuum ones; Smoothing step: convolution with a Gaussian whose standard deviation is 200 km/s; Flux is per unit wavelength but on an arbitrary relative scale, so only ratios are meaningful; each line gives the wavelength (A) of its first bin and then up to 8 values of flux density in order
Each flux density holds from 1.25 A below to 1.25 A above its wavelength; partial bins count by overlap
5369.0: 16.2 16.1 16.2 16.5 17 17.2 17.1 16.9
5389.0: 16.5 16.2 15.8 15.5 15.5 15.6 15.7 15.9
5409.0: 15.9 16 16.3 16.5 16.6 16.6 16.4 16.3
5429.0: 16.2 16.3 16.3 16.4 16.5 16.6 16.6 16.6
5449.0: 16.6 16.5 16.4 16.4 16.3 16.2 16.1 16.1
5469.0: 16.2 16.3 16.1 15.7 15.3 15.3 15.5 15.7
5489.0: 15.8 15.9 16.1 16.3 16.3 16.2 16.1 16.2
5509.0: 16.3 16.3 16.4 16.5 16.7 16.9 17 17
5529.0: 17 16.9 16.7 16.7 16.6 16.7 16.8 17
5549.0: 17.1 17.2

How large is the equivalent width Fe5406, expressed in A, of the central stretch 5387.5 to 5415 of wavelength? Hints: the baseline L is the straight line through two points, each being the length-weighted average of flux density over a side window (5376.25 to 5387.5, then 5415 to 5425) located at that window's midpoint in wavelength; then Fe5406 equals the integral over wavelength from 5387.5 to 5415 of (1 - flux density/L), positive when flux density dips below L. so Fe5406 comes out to 1.4 A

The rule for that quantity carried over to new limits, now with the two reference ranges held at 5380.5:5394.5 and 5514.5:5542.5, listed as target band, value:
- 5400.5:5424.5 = 0.8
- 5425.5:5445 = 0.3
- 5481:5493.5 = 0.8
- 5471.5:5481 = 0.6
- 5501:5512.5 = 0.4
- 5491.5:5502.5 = 0.4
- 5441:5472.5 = 0.6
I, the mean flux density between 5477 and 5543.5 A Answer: 16.3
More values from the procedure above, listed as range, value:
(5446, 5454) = 16.5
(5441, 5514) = 16.1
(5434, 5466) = 16.4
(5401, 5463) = 16.3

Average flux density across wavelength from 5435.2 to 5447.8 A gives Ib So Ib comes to 16.5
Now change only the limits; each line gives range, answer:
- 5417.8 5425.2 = 16.5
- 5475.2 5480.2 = 15.5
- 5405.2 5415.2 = 16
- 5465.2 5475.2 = 16.2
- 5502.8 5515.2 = 16.3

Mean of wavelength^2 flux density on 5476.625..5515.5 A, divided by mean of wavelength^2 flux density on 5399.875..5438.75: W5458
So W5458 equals 1.0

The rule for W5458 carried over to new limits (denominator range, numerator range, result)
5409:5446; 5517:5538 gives 1.07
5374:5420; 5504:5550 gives 1.08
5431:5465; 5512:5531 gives 1.05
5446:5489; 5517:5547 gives 1.07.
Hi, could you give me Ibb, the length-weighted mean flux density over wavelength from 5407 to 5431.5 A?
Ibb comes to 16.3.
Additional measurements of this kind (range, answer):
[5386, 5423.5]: 16.1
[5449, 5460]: 16.4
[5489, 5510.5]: 16.2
